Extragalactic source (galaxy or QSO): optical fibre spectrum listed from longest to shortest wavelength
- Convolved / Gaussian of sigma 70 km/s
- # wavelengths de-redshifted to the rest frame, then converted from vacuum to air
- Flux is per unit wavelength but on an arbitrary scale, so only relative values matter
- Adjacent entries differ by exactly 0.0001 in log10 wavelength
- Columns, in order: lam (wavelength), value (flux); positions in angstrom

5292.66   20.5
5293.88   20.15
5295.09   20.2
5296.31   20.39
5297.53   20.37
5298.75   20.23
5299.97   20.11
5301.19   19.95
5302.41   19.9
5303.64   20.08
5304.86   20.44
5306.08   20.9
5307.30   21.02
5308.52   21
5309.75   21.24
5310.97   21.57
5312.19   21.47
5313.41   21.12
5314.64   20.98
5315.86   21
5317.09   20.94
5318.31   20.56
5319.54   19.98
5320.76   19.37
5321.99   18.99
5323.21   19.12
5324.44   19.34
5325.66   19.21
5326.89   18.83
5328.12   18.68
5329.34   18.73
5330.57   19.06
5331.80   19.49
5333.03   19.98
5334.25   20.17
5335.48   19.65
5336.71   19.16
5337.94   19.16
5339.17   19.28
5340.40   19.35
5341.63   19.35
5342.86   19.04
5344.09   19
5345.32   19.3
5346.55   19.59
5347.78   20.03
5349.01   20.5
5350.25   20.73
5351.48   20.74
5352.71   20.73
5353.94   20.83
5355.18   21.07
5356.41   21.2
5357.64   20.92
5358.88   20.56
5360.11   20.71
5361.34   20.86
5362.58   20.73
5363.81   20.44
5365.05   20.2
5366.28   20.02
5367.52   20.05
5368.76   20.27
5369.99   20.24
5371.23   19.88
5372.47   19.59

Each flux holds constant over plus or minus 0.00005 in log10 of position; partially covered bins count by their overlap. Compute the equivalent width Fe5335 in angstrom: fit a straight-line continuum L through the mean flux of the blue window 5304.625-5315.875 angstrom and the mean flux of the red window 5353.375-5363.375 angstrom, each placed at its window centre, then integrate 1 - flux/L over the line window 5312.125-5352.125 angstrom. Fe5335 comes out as 2.40 angstrom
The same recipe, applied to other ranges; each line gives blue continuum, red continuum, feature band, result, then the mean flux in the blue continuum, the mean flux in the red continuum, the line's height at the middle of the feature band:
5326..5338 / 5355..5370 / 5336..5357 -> 0.0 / 19.3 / 20.6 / 19.9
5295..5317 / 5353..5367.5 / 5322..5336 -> 0.9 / 20.7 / 20.7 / 20.7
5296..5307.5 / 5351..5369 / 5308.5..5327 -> 0.1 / 20.3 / 20.6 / 20.4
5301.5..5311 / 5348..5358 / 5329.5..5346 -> 1.1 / 20.7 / 20.8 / 20.8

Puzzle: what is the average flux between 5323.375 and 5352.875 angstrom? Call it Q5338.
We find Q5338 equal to 19.5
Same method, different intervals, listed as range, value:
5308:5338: 20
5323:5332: 19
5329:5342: 19.4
